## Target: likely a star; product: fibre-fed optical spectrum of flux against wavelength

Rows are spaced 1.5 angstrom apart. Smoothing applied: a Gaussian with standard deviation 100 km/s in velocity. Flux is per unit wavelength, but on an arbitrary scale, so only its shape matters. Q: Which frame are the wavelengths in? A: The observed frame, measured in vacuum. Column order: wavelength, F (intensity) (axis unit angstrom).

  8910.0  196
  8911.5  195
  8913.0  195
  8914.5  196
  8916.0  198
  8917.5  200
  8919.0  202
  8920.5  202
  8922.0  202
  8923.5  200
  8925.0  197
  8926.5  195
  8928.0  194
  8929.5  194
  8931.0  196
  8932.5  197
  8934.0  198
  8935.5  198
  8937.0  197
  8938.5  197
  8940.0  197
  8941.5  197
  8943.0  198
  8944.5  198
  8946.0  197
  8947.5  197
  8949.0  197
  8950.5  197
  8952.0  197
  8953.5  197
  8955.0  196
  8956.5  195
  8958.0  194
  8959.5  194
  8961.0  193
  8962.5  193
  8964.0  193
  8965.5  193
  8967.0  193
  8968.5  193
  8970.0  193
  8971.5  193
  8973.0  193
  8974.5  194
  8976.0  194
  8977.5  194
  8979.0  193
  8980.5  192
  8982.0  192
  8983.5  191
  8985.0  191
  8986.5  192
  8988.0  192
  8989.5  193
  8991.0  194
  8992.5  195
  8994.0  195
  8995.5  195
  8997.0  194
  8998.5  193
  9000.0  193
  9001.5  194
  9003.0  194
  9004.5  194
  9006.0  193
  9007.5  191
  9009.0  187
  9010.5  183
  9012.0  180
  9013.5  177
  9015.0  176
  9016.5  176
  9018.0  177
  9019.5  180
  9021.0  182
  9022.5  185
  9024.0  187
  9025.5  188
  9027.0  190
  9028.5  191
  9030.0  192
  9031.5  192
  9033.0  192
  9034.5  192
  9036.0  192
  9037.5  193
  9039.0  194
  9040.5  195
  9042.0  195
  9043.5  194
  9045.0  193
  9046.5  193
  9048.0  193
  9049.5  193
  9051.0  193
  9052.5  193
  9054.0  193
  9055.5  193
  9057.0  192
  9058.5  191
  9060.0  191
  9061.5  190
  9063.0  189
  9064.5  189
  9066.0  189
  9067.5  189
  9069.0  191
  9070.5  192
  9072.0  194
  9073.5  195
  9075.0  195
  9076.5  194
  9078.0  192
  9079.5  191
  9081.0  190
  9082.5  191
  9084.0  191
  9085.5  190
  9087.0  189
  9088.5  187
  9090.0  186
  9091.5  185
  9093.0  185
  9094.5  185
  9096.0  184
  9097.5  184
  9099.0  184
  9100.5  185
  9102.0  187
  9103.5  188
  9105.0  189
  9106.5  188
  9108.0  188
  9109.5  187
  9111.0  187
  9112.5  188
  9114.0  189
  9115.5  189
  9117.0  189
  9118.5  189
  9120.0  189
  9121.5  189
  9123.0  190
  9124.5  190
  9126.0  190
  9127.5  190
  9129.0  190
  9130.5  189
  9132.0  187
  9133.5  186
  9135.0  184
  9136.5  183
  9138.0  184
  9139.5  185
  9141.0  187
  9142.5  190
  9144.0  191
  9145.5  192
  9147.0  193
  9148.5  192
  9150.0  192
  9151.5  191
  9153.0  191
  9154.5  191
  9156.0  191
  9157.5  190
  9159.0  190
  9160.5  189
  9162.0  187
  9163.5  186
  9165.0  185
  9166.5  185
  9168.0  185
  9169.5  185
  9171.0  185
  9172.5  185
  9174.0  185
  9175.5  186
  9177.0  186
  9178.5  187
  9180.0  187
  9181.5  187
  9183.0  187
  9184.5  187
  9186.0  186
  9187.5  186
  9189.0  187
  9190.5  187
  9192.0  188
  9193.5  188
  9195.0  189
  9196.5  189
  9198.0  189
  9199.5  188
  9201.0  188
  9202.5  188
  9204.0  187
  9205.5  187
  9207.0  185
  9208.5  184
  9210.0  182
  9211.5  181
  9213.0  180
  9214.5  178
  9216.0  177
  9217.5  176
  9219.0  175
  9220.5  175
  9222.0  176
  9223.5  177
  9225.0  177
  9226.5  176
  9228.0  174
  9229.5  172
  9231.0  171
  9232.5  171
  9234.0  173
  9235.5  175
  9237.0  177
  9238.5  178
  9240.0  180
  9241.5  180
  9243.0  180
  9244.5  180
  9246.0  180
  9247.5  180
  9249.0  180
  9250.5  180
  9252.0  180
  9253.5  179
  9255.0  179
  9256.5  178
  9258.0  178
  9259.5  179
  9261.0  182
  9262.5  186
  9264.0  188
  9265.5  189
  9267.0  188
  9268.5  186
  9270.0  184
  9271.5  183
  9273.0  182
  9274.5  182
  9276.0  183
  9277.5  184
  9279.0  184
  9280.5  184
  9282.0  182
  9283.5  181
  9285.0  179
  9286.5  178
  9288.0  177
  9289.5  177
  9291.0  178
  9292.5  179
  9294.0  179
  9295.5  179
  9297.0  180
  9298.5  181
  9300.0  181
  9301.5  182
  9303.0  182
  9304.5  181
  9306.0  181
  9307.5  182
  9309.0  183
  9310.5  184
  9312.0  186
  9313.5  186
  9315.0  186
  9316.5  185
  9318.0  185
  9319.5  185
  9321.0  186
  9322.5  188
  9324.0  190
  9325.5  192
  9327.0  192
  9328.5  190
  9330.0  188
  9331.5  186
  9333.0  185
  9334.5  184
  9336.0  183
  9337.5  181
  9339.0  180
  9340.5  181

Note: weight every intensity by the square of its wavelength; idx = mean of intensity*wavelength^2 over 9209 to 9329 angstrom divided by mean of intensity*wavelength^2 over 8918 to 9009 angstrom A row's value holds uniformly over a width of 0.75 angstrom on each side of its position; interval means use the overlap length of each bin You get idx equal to 0.99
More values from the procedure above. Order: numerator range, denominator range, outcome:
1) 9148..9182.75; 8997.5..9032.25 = 1.04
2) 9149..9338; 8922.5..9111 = 1.01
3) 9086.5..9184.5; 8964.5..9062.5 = 1.01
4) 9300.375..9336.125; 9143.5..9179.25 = 1.02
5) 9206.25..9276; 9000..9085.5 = 0.99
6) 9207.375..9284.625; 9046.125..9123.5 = 0.98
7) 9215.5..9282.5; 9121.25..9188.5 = 0.98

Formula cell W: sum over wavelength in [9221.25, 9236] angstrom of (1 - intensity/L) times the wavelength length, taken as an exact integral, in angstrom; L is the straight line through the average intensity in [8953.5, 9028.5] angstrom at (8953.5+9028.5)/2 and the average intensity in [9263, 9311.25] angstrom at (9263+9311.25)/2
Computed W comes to 0.8 angstrom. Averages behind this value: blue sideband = 190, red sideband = 182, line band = 174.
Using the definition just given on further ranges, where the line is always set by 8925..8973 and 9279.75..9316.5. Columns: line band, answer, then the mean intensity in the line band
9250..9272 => 0.0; 183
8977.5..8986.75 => 0.1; 192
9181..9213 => -0.2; 187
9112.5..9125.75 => 0.0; 189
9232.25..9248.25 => 0.5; 178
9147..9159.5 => -0.3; 191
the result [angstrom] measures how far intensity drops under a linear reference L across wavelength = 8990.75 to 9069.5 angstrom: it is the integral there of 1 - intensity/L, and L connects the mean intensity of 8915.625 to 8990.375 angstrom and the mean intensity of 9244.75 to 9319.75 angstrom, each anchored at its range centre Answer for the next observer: 0.94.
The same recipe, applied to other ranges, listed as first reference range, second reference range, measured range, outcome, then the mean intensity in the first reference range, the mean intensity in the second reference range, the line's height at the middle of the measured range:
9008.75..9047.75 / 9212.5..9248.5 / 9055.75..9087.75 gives -1.0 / 188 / 177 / 185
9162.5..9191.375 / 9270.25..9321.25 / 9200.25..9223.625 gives 0.5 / 186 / 182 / 185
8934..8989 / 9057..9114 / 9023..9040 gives 0.0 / 195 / 189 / 191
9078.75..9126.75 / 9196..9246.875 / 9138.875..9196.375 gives -1.4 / 188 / 180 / 183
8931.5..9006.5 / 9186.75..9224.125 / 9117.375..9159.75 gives -0.6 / 195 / 184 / 187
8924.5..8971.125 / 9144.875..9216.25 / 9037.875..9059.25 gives -0.1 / 196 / 187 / 192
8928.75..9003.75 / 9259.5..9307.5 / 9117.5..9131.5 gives -0.1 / 195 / 182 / 188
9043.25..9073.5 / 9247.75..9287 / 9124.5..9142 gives 0.1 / 192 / 182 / 188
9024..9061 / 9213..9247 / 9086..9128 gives -0.2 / 192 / 176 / 187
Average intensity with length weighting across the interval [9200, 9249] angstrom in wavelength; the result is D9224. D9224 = 179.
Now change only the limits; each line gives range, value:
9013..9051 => 189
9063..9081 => 192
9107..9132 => 189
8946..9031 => 191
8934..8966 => 196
